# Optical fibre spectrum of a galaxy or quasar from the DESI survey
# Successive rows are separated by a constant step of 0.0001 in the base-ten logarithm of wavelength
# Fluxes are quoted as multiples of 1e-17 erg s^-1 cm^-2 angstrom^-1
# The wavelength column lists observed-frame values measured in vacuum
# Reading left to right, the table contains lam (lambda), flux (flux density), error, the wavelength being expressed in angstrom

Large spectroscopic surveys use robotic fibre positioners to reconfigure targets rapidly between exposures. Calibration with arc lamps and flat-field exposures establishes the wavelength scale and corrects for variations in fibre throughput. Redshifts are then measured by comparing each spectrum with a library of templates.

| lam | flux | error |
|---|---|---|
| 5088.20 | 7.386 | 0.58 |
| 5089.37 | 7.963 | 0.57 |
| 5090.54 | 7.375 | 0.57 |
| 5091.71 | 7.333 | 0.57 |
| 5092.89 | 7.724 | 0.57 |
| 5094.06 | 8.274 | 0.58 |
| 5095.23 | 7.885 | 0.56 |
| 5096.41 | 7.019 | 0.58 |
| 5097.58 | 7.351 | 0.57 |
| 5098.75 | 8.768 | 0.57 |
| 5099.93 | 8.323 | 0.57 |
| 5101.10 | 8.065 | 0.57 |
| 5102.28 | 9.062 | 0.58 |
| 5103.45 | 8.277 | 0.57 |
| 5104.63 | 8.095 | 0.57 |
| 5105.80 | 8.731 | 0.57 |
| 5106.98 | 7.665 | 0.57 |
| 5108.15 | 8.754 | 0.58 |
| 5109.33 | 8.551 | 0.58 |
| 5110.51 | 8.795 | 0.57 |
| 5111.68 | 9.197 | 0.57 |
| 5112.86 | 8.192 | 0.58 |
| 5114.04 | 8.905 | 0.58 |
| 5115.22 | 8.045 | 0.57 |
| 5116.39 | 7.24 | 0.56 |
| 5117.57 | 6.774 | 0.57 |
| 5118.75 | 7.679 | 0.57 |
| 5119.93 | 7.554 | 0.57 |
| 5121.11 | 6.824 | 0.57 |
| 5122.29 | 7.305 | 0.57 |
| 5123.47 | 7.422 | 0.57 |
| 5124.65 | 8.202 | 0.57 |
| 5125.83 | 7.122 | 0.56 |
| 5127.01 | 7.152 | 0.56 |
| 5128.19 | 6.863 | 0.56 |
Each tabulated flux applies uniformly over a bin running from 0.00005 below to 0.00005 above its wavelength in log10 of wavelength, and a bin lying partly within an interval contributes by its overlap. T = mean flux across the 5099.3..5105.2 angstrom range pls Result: 8.36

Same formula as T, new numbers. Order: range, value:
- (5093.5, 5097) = 7.72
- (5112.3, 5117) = 8.09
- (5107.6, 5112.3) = 8.82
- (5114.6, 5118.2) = 7.37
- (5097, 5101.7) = 8.12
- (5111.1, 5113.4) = 8.69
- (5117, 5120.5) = 7.33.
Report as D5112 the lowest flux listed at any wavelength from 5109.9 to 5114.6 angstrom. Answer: 8.192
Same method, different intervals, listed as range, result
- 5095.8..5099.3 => 7.019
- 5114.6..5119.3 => 6.774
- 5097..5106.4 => 7.351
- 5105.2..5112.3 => 7.665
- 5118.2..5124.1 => 6.824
